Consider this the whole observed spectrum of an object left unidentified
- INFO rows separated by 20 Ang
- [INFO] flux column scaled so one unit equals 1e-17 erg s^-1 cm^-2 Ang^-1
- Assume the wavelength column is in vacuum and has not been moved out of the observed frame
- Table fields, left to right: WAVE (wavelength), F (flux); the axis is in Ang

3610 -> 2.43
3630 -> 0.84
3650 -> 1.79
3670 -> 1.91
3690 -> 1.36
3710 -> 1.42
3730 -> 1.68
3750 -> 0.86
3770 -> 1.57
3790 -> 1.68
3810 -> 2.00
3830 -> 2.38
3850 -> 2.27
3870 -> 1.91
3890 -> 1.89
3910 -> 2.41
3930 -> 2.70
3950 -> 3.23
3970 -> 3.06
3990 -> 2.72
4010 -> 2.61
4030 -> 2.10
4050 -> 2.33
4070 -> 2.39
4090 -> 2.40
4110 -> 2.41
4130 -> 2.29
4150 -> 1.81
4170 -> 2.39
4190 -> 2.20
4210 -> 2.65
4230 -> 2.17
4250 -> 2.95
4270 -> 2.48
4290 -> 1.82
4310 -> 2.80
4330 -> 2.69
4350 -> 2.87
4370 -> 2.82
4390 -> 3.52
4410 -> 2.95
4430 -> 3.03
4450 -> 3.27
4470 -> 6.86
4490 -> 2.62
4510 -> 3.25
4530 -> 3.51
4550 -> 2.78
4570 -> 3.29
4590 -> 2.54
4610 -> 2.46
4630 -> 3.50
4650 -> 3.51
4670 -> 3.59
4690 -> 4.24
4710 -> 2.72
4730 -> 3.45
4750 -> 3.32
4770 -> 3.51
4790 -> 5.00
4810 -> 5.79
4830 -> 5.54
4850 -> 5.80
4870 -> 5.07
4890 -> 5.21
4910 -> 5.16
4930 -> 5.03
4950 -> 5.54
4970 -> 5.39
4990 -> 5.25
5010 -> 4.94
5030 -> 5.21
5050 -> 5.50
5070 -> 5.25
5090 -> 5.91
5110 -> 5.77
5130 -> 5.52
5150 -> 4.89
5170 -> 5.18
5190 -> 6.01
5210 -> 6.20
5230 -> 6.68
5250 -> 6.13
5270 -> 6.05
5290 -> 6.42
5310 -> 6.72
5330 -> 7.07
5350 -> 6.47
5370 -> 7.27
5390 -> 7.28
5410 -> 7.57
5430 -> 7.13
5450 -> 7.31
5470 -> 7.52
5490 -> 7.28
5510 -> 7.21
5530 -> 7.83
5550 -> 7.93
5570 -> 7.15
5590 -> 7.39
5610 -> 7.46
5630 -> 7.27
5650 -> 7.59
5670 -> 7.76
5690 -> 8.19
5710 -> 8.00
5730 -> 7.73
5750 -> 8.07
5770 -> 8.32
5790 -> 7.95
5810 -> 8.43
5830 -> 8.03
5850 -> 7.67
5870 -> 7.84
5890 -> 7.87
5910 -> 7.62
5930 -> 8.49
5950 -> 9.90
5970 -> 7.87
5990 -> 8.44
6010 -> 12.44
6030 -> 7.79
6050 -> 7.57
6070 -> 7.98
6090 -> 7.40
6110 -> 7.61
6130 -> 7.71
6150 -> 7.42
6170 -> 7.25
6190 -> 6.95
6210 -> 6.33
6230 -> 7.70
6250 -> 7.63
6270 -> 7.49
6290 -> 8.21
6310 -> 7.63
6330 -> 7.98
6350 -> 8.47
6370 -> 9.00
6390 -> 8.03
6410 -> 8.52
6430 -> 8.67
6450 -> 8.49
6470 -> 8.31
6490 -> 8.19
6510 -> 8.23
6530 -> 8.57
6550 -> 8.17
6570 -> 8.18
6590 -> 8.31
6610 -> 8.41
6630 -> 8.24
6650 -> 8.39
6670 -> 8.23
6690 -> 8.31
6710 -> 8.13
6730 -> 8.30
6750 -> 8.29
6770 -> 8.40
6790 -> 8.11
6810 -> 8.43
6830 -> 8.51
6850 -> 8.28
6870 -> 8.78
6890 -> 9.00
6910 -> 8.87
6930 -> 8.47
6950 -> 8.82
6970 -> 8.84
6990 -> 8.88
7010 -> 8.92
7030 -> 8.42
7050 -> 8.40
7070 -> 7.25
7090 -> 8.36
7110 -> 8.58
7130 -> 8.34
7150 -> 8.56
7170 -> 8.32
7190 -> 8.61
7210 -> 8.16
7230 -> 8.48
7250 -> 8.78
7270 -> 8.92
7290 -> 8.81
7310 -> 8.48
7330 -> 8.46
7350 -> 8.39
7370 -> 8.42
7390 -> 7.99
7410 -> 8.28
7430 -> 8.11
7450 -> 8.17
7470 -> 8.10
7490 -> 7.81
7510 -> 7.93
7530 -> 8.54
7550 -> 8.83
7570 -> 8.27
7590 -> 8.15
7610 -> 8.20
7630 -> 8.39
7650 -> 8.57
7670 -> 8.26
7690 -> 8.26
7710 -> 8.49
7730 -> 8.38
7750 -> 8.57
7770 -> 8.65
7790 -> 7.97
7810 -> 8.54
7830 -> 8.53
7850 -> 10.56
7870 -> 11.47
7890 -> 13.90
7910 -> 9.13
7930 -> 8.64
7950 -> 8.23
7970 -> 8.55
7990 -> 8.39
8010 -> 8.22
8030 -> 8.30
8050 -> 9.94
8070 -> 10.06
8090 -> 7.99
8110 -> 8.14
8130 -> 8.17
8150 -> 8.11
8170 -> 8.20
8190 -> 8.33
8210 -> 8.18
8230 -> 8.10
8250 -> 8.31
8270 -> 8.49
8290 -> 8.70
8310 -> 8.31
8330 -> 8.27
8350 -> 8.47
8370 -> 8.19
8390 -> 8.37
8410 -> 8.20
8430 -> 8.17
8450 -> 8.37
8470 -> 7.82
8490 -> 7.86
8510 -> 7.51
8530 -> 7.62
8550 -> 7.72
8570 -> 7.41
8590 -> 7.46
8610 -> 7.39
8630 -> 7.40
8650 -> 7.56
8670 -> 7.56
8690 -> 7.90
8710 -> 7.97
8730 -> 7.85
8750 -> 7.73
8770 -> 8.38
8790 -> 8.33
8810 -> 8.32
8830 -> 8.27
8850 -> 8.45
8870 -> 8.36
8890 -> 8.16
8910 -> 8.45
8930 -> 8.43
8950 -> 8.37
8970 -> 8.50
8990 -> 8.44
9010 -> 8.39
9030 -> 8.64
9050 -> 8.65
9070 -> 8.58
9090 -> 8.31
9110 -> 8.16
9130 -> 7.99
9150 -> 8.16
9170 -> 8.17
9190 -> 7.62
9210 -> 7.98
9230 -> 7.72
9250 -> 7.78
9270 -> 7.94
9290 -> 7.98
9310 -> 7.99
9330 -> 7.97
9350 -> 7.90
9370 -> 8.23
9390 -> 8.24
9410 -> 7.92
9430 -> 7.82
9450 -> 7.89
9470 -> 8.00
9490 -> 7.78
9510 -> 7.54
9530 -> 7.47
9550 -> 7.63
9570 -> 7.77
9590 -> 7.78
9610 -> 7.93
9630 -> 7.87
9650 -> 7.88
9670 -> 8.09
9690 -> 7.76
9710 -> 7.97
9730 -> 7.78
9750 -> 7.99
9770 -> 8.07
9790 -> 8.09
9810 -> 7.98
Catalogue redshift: 0.20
